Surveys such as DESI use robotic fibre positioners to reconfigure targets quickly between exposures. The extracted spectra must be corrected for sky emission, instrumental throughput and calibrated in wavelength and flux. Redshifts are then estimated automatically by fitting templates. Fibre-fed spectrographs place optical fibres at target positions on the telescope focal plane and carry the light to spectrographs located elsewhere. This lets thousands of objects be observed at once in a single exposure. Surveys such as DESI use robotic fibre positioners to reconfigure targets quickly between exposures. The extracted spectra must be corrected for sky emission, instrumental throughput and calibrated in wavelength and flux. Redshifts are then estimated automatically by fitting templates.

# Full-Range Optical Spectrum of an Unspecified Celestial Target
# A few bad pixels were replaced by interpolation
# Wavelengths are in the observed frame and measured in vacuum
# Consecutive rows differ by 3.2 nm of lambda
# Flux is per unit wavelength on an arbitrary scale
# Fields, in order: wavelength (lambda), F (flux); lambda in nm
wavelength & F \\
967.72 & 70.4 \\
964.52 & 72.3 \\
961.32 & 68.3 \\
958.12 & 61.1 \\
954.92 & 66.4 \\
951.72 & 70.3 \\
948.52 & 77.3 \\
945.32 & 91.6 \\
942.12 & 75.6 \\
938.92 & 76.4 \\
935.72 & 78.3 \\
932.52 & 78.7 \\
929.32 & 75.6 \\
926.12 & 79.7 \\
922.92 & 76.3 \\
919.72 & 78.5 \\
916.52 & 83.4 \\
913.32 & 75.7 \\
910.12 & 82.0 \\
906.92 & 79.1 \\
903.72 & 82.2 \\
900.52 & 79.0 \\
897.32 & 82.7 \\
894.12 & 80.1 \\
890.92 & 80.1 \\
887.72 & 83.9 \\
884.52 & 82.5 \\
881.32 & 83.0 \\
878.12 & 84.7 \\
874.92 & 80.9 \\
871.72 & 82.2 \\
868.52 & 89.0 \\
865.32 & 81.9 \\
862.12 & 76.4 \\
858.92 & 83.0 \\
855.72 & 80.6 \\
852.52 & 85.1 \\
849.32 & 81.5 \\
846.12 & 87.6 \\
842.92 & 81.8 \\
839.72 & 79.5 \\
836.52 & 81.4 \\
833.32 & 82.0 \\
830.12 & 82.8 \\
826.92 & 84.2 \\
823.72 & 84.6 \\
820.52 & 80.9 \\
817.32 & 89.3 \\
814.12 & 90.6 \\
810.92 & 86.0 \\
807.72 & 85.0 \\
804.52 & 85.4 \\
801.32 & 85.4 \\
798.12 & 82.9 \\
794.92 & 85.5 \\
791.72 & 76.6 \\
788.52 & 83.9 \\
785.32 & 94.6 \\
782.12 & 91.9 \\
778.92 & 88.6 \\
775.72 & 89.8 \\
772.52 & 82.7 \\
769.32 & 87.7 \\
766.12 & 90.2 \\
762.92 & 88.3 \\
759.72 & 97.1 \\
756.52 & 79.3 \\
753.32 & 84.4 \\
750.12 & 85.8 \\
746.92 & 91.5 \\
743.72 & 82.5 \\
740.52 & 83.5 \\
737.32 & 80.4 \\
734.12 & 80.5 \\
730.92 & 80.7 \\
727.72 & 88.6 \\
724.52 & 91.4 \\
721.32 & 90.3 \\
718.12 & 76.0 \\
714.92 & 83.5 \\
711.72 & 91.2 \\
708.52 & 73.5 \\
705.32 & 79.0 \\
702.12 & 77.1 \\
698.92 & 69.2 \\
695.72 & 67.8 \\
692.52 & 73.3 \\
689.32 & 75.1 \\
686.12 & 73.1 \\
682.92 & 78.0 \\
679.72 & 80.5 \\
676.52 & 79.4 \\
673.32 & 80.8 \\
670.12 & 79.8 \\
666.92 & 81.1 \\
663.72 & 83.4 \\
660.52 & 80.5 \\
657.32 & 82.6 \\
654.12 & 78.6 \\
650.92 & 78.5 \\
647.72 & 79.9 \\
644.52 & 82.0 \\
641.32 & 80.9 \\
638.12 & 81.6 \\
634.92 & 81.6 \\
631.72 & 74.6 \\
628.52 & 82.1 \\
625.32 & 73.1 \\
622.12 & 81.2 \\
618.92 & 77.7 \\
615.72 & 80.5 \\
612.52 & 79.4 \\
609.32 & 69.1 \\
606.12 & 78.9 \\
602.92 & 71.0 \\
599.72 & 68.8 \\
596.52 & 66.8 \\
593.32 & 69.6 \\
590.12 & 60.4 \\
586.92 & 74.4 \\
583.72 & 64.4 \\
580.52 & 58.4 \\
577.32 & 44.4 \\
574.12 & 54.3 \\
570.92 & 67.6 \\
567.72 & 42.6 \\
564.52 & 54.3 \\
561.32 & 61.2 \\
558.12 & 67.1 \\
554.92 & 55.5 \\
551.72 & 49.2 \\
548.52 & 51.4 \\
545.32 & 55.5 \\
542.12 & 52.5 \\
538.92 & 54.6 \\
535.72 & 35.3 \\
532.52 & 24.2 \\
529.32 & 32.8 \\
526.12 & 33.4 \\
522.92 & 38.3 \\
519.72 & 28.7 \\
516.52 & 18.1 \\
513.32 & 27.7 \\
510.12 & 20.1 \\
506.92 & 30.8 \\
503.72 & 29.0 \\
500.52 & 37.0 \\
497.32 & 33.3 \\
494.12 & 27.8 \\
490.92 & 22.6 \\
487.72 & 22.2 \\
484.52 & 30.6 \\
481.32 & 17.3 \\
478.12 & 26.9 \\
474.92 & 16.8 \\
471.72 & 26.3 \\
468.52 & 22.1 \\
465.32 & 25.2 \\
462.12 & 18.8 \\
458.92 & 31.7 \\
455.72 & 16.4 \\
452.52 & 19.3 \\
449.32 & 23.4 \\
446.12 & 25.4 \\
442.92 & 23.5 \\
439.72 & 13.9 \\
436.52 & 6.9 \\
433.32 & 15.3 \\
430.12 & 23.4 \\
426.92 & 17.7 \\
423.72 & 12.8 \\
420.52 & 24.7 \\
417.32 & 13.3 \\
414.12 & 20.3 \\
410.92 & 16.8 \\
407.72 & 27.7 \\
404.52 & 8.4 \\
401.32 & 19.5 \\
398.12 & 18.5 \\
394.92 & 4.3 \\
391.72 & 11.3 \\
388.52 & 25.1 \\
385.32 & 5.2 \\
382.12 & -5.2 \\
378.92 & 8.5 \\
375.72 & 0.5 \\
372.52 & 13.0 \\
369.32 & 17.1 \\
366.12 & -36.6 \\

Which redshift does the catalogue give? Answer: 0.34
